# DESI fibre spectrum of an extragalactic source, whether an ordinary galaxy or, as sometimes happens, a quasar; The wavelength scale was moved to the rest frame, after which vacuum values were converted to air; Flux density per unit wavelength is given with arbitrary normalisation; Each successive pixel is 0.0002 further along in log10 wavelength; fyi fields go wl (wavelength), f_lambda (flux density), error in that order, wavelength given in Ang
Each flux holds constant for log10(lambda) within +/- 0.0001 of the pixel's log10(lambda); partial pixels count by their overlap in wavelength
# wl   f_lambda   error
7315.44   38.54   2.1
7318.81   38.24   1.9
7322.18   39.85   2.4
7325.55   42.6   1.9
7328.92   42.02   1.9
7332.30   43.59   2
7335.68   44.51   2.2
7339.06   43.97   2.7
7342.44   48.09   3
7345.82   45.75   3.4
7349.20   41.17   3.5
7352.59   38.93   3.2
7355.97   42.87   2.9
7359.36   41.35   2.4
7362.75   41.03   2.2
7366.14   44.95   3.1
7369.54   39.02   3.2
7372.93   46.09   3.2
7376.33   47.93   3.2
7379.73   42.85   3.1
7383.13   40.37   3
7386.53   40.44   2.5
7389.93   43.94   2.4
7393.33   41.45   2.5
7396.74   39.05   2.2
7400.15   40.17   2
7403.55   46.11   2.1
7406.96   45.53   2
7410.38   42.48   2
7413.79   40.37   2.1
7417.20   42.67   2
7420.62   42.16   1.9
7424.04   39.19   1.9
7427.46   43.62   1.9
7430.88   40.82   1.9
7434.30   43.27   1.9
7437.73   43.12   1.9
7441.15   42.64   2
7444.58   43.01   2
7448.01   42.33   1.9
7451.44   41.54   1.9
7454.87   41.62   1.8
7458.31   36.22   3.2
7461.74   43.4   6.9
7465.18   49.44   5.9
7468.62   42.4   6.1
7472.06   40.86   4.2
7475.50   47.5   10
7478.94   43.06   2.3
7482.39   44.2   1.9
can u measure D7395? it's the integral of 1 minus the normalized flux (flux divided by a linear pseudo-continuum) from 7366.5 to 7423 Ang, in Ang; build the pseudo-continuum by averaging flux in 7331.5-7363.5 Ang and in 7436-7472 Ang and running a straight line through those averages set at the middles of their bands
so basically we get 0.4 Ang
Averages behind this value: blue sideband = 43.2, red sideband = 42.5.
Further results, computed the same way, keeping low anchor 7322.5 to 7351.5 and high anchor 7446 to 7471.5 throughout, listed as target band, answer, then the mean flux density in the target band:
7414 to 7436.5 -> 0.4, 41.9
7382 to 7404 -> 0.8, 41.4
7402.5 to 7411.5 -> -0.4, 44.7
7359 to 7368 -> 0.2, 42.5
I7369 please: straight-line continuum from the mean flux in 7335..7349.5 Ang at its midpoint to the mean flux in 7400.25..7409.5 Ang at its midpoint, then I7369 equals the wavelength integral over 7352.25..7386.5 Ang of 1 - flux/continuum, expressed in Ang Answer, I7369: 1.7 Ang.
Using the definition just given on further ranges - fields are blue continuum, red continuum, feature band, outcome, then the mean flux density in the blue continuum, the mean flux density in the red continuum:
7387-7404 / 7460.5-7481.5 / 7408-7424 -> 0.3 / 41.7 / 44.4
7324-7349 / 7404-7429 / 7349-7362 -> 0.8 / 44.2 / 42.5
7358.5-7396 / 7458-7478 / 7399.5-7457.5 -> 1.3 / 42.6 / 43.8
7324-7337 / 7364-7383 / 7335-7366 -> 0.2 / 43.1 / 43.8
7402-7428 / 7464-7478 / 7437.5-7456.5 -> 0.7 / 42.7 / 44.8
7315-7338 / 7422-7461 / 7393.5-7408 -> -0.3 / 41.6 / 41.6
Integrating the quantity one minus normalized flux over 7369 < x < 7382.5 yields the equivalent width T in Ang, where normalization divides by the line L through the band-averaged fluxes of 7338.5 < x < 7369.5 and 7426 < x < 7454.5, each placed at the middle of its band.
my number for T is -0.4 Ang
